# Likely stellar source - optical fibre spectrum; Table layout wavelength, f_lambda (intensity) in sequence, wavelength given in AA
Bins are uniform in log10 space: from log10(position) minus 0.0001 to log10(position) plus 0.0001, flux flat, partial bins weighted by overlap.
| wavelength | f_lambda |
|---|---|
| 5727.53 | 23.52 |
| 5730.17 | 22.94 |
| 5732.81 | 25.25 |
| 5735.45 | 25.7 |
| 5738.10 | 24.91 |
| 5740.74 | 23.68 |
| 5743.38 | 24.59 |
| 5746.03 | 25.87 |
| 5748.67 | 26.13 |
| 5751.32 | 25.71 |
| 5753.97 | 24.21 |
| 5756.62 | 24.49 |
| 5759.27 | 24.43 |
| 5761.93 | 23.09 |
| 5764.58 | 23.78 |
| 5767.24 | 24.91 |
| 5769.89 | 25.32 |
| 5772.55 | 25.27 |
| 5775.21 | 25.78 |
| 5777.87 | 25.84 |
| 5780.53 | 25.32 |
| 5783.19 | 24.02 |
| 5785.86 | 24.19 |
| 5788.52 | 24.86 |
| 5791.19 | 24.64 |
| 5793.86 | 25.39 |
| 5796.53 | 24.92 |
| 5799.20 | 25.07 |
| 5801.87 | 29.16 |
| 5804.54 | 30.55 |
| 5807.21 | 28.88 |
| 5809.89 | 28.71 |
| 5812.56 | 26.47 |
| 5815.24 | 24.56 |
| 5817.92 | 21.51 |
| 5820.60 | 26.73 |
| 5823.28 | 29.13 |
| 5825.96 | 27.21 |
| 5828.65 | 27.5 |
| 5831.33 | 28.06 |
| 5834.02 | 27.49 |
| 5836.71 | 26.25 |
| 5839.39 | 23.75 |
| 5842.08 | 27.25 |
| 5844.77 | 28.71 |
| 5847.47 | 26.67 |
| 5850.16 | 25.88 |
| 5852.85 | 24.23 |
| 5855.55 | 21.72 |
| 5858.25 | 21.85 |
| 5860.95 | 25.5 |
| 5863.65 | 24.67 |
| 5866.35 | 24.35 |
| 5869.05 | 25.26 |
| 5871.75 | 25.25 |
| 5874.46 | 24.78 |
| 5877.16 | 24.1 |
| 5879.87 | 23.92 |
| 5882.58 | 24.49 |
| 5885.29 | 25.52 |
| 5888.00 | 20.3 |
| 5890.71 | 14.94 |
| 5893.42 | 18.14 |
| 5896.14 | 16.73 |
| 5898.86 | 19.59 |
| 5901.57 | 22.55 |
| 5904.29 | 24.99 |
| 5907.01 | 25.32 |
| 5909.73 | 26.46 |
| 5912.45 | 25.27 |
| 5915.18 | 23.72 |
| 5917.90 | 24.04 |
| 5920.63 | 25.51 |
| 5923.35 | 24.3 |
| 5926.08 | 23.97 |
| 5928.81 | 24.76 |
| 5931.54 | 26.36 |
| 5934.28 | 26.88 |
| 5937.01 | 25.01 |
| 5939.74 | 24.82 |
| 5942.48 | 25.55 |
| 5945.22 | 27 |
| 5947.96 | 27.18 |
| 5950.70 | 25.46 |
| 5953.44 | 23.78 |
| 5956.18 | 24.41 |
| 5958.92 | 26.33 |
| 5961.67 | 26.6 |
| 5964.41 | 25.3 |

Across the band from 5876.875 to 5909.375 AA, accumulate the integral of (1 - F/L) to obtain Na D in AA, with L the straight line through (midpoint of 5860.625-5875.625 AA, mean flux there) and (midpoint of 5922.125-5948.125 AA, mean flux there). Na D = 4.3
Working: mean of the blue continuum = 24.9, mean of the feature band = 21.8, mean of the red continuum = 25.5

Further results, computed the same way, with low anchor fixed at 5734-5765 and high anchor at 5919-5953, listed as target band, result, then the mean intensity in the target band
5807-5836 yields -2.1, 26.8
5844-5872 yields 0.4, 24.8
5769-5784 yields -0.3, 25.3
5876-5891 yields 1.5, 22.7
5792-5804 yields -0.7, 26.4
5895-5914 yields 1.7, 23.1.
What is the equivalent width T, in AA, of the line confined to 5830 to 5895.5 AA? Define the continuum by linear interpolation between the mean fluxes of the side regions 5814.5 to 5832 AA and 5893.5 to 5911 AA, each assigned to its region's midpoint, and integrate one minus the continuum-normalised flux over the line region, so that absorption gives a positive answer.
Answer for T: 0.4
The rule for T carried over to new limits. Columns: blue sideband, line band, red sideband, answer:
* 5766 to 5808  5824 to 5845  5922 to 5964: -1.0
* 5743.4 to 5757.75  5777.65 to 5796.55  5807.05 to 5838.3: 0.9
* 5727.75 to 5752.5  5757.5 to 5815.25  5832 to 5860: -1.3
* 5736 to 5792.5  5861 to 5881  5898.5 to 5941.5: 0.1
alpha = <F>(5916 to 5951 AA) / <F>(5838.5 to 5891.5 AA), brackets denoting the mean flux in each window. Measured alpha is 1.05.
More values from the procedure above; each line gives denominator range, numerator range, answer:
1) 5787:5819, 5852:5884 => 0.92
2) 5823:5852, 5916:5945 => 0.93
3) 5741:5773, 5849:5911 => 0.93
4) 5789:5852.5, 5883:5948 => 0.89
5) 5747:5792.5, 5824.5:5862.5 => 1.04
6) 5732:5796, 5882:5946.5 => 0.95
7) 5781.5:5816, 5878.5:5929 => 0.87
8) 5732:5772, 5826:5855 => 1.07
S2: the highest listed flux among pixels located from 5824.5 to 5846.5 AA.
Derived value 28.71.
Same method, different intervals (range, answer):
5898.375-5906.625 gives 24.99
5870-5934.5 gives 26.88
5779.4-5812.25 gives 30.55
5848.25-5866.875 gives 25.88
